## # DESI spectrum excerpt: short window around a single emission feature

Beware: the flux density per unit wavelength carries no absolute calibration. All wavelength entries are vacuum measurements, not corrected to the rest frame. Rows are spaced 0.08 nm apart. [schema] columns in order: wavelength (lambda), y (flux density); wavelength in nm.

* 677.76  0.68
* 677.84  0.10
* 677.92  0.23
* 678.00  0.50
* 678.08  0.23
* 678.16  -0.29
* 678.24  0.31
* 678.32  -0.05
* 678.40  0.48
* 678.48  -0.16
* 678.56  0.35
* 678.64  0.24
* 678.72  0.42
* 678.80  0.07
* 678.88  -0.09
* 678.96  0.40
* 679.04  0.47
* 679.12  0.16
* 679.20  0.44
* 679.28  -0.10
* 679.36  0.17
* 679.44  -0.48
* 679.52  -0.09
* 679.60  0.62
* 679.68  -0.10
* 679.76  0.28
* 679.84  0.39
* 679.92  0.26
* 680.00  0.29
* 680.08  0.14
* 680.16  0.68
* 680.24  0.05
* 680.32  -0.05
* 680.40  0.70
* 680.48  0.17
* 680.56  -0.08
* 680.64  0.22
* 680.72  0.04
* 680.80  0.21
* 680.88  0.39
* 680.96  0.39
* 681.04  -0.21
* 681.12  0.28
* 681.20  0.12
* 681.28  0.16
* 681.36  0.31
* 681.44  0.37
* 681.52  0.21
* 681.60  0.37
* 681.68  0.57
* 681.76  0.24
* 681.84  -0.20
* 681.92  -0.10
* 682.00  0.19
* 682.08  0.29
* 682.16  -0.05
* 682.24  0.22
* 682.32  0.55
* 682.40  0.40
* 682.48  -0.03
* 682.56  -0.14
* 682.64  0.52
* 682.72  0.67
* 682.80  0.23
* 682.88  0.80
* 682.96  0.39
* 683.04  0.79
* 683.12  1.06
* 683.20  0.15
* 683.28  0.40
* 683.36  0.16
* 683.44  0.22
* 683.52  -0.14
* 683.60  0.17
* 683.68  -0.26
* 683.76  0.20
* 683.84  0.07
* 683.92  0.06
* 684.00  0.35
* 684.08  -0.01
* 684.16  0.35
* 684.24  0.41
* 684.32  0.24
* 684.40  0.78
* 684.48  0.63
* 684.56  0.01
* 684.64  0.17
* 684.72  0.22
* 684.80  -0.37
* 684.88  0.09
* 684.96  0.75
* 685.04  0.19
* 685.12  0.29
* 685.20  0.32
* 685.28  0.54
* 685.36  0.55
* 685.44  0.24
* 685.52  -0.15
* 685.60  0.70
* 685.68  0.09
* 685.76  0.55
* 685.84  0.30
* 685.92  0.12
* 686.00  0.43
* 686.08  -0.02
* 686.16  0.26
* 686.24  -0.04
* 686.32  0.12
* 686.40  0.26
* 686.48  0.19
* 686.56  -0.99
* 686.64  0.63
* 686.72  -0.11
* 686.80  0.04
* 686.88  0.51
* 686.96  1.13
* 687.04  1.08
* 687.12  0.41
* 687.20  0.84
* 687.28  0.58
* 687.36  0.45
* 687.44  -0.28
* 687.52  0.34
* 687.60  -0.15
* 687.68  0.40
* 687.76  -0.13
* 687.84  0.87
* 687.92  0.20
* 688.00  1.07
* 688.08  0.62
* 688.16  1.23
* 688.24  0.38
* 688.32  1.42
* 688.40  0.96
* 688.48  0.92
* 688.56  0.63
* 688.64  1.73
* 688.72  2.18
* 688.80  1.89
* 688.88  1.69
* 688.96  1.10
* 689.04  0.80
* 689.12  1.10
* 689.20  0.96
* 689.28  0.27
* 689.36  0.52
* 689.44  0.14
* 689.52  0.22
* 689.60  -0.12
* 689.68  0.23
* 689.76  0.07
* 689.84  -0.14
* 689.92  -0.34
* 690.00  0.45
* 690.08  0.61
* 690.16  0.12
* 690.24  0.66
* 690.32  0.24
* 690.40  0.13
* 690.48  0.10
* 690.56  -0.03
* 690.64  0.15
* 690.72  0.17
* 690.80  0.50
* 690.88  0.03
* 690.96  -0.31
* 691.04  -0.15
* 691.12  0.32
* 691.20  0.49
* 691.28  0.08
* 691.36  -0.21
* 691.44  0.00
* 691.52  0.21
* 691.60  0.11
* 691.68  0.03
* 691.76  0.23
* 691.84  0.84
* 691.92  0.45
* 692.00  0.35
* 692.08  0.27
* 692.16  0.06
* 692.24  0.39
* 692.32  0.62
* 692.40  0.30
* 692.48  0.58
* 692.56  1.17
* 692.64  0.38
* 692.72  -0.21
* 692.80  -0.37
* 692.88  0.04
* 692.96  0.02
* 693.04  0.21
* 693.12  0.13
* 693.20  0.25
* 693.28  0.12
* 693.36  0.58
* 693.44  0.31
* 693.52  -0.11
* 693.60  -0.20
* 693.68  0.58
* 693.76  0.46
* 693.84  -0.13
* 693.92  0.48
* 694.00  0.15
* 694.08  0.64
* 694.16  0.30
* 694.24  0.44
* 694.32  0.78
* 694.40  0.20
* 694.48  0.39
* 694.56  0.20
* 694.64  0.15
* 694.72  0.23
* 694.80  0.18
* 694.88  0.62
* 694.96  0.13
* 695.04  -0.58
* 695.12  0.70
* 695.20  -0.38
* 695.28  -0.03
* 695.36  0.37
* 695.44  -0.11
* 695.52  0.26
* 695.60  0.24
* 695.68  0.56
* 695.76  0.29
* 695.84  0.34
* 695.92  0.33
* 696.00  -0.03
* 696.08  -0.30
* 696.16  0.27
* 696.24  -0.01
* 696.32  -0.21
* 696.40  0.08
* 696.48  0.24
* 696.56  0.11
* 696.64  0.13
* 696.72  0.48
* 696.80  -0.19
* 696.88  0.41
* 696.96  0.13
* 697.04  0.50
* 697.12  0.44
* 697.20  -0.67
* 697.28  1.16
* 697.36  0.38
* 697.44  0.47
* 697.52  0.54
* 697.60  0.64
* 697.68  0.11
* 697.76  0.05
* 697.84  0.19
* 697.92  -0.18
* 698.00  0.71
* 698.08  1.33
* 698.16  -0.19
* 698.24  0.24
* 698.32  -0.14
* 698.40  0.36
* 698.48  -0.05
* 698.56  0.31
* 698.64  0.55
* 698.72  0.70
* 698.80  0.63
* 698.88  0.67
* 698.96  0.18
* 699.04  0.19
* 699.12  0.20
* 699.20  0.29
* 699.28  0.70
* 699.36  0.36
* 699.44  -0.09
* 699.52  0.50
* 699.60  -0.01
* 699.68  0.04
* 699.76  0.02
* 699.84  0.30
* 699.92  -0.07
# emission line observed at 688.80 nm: [O II]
